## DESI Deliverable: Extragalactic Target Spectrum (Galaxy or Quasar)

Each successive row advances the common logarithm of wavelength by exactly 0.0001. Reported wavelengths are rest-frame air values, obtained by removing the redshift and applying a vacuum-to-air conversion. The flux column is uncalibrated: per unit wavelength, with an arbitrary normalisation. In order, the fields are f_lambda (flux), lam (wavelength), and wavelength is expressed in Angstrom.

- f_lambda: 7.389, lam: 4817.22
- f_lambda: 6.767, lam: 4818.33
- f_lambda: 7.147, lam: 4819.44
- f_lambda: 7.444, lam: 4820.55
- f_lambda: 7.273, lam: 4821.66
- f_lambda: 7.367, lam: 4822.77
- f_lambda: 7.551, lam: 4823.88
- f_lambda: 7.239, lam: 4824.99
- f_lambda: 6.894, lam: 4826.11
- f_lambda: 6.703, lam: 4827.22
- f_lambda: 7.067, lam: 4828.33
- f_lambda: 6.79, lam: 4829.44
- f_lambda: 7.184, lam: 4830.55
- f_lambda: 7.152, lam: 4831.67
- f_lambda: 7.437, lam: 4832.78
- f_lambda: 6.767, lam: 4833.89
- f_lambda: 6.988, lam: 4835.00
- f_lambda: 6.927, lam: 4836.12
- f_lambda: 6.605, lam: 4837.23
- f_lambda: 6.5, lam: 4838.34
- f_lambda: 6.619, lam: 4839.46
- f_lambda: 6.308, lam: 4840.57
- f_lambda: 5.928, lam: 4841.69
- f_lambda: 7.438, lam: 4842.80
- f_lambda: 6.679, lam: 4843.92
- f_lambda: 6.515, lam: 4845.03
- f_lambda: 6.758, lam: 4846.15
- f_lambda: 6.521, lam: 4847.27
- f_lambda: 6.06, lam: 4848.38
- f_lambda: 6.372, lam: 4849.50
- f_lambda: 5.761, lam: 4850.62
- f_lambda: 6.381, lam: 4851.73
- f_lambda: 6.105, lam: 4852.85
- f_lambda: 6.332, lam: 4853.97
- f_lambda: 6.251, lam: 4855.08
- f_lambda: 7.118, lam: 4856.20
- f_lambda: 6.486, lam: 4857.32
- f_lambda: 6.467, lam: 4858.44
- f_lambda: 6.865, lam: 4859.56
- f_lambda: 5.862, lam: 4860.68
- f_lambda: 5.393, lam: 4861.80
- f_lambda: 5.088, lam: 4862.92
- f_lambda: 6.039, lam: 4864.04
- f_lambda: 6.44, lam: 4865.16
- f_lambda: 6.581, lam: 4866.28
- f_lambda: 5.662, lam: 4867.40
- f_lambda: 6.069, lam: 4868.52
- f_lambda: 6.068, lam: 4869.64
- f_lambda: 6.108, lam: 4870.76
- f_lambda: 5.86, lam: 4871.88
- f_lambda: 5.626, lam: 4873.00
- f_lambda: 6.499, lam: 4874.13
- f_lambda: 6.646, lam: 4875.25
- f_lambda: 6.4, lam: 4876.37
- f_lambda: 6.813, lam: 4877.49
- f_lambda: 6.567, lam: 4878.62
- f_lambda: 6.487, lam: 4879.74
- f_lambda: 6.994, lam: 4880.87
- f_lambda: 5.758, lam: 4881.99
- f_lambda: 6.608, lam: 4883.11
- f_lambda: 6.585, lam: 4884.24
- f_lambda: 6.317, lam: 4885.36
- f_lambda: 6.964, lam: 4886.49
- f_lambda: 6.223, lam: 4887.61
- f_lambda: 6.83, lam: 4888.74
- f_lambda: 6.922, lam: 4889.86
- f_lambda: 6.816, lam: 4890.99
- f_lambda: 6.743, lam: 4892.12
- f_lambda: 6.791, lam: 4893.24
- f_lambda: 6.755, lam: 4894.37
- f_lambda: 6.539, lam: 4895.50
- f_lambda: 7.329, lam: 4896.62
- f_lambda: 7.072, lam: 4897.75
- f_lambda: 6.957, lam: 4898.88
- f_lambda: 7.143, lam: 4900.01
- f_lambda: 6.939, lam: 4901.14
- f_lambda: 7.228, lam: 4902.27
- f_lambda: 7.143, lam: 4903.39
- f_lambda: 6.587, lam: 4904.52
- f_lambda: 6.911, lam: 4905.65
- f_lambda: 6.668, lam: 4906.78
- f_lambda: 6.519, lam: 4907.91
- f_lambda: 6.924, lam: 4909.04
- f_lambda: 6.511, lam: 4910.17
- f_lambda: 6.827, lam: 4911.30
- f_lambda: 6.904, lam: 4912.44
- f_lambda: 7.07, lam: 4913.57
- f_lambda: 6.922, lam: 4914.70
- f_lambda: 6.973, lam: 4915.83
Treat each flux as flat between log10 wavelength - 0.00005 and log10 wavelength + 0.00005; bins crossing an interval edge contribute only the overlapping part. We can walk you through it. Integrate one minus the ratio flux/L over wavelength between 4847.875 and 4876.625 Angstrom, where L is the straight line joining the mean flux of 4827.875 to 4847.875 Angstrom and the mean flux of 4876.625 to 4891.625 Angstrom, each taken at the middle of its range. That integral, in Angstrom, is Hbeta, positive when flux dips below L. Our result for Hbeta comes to 2.2 Angstrom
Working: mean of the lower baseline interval 6.79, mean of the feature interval 6.17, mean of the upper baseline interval 6.6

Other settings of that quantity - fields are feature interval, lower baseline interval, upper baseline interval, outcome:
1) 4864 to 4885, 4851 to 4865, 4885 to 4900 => 0.58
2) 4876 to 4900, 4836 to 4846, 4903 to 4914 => 0.12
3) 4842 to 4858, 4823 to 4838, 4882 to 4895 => 0.98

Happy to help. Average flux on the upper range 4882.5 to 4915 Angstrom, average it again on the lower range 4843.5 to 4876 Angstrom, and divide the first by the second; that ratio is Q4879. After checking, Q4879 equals 1.1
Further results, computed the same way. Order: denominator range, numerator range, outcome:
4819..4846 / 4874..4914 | 0.97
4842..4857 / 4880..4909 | 1.05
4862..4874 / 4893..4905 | 1.17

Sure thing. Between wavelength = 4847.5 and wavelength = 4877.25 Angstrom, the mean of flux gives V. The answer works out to 6.19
